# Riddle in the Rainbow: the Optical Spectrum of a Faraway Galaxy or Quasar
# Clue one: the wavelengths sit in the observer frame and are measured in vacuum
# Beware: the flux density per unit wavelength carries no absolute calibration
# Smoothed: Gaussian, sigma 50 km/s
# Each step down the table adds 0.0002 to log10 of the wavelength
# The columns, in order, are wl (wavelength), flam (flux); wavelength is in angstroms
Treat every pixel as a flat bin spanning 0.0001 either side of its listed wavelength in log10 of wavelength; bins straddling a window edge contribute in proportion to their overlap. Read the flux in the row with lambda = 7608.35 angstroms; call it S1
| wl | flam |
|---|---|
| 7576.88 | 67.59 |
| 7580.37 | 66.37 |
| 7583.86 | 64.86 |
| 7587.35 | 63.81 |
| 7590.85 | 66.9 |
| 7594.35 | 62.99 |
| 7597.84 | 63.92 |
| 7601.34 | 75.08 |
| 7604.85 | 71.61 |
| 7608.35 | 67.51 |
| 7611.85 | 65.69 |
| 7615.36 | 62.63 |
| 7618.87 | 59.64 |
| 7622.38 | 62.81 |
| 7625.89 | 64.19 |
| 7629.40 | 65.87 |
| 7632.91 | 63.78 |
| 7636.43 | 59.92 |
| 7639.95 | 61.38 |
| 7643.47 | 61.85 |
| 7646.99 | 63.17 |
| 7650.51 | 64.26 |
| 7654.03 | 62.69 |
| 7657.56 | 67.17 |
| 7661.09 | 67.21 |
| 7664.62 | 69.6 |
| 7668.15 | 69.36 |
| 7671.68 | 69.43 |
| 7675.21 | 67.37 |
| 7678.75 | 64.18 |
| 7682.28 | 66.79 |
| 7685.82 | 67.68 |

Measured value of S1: 67.51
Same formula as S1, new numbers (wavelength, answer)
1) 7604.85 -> 71.61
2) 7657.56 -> 67.17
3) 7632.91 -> 63.78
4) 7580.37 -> 66.37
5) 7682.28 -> 66.79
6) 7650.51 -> 64.26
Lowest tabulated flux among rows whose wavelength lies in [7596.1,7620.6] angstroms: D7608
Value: 59.64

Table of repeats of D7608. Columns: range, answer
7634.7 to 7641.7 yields 59.92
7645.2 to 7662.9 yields 62.69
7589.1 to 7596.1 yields 62.99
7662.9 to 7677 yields 67.37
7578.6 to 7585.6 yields 64.86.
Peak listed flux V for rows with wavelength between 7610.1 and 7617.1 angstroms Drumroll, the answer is 65.69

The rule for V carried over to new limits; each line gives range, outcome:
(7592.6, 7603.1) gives 75.08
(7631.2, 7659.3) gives 67.17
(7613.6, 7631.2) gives 65.87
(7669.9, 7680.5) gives 69.43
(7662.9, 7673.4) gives 69.6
